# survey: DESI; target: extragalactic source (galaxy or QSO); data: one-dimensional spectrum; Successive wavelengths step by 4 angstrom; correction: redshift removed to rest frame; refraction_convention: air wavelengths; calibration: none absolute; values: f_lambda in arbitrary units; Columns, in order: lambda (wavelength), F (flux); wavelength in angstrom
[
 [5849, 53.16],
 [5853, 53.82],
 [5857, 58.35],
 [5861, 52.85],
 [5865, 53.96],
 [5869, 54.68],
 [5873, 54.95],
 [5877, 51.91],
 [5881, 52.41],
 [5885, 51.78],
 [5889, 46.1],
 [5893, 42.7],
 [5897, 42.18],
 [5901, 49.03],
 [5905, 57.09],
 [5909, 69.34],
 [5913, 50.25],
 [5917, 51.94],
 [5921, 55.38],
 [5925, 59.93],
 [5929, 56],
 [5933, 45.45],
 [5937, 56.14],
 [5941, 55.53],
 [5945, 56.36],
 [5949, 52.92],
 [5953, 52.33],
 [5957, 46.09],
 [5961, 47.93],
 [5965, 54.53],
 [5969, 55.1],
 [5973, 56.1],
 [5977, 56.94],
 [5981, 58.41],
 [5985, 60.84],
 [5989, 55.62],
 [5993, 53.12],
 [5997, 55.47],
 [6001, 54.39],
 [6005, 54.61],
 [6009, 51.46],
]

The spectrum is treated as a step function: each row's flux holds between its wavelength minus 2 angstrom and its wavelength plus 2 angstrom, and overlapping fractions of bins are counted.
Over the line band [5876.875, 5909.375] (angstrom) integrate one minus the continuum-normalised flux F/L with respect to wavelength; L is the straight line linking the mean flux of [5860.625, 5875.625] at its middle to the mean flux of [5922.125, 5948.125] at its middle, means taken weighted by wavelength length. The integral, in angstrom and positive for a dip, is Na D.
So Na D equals 2.36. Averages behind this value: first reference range 54.2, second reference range 54.8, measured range 50.5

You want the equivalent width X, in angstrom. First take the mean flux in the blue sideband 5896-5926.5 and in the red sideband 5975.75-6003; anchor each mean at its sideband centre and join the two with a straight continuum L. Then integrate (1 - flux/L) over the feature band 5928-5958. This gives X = 1.4 angstrom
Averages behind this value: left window 54.7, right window 56.4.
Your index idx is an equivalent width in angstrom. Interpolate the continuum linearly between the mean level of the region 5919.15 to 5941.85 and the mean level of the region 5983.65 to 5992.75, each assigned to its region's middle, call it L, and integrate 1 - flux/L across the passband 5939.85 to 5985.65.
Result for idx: 1.5 angstrom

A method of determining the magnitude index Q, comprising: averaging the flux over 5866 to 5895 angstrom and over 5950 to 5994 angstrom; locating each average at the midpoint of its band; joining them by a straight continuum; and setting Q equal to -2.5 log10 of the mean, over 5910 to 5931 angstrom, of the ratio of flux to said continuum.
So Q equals -0.06 mag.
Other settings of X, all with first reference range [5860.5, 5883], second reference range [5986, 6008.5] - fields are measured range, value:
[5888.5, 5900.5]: 2.2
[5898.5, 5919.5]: -0.5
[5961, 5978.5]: -0.1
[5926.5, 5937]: 0.4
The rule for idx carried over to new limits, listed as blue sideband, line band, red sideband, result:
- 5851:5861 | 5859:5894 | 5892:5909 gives 1.1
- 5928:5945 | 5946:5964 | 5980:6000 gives 1.3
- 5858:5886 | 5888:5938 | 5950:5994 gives 1.2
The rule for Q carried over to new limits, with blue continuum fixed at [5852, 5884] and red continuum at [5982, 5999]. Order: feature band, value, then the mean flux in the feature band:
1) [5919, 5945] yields 0.01 mag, 54.9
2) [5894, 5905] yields 0.15 mag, 47.4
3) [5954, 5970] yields 0.10 mag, 50.7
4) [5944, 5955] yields 0.04 mag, 53.6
